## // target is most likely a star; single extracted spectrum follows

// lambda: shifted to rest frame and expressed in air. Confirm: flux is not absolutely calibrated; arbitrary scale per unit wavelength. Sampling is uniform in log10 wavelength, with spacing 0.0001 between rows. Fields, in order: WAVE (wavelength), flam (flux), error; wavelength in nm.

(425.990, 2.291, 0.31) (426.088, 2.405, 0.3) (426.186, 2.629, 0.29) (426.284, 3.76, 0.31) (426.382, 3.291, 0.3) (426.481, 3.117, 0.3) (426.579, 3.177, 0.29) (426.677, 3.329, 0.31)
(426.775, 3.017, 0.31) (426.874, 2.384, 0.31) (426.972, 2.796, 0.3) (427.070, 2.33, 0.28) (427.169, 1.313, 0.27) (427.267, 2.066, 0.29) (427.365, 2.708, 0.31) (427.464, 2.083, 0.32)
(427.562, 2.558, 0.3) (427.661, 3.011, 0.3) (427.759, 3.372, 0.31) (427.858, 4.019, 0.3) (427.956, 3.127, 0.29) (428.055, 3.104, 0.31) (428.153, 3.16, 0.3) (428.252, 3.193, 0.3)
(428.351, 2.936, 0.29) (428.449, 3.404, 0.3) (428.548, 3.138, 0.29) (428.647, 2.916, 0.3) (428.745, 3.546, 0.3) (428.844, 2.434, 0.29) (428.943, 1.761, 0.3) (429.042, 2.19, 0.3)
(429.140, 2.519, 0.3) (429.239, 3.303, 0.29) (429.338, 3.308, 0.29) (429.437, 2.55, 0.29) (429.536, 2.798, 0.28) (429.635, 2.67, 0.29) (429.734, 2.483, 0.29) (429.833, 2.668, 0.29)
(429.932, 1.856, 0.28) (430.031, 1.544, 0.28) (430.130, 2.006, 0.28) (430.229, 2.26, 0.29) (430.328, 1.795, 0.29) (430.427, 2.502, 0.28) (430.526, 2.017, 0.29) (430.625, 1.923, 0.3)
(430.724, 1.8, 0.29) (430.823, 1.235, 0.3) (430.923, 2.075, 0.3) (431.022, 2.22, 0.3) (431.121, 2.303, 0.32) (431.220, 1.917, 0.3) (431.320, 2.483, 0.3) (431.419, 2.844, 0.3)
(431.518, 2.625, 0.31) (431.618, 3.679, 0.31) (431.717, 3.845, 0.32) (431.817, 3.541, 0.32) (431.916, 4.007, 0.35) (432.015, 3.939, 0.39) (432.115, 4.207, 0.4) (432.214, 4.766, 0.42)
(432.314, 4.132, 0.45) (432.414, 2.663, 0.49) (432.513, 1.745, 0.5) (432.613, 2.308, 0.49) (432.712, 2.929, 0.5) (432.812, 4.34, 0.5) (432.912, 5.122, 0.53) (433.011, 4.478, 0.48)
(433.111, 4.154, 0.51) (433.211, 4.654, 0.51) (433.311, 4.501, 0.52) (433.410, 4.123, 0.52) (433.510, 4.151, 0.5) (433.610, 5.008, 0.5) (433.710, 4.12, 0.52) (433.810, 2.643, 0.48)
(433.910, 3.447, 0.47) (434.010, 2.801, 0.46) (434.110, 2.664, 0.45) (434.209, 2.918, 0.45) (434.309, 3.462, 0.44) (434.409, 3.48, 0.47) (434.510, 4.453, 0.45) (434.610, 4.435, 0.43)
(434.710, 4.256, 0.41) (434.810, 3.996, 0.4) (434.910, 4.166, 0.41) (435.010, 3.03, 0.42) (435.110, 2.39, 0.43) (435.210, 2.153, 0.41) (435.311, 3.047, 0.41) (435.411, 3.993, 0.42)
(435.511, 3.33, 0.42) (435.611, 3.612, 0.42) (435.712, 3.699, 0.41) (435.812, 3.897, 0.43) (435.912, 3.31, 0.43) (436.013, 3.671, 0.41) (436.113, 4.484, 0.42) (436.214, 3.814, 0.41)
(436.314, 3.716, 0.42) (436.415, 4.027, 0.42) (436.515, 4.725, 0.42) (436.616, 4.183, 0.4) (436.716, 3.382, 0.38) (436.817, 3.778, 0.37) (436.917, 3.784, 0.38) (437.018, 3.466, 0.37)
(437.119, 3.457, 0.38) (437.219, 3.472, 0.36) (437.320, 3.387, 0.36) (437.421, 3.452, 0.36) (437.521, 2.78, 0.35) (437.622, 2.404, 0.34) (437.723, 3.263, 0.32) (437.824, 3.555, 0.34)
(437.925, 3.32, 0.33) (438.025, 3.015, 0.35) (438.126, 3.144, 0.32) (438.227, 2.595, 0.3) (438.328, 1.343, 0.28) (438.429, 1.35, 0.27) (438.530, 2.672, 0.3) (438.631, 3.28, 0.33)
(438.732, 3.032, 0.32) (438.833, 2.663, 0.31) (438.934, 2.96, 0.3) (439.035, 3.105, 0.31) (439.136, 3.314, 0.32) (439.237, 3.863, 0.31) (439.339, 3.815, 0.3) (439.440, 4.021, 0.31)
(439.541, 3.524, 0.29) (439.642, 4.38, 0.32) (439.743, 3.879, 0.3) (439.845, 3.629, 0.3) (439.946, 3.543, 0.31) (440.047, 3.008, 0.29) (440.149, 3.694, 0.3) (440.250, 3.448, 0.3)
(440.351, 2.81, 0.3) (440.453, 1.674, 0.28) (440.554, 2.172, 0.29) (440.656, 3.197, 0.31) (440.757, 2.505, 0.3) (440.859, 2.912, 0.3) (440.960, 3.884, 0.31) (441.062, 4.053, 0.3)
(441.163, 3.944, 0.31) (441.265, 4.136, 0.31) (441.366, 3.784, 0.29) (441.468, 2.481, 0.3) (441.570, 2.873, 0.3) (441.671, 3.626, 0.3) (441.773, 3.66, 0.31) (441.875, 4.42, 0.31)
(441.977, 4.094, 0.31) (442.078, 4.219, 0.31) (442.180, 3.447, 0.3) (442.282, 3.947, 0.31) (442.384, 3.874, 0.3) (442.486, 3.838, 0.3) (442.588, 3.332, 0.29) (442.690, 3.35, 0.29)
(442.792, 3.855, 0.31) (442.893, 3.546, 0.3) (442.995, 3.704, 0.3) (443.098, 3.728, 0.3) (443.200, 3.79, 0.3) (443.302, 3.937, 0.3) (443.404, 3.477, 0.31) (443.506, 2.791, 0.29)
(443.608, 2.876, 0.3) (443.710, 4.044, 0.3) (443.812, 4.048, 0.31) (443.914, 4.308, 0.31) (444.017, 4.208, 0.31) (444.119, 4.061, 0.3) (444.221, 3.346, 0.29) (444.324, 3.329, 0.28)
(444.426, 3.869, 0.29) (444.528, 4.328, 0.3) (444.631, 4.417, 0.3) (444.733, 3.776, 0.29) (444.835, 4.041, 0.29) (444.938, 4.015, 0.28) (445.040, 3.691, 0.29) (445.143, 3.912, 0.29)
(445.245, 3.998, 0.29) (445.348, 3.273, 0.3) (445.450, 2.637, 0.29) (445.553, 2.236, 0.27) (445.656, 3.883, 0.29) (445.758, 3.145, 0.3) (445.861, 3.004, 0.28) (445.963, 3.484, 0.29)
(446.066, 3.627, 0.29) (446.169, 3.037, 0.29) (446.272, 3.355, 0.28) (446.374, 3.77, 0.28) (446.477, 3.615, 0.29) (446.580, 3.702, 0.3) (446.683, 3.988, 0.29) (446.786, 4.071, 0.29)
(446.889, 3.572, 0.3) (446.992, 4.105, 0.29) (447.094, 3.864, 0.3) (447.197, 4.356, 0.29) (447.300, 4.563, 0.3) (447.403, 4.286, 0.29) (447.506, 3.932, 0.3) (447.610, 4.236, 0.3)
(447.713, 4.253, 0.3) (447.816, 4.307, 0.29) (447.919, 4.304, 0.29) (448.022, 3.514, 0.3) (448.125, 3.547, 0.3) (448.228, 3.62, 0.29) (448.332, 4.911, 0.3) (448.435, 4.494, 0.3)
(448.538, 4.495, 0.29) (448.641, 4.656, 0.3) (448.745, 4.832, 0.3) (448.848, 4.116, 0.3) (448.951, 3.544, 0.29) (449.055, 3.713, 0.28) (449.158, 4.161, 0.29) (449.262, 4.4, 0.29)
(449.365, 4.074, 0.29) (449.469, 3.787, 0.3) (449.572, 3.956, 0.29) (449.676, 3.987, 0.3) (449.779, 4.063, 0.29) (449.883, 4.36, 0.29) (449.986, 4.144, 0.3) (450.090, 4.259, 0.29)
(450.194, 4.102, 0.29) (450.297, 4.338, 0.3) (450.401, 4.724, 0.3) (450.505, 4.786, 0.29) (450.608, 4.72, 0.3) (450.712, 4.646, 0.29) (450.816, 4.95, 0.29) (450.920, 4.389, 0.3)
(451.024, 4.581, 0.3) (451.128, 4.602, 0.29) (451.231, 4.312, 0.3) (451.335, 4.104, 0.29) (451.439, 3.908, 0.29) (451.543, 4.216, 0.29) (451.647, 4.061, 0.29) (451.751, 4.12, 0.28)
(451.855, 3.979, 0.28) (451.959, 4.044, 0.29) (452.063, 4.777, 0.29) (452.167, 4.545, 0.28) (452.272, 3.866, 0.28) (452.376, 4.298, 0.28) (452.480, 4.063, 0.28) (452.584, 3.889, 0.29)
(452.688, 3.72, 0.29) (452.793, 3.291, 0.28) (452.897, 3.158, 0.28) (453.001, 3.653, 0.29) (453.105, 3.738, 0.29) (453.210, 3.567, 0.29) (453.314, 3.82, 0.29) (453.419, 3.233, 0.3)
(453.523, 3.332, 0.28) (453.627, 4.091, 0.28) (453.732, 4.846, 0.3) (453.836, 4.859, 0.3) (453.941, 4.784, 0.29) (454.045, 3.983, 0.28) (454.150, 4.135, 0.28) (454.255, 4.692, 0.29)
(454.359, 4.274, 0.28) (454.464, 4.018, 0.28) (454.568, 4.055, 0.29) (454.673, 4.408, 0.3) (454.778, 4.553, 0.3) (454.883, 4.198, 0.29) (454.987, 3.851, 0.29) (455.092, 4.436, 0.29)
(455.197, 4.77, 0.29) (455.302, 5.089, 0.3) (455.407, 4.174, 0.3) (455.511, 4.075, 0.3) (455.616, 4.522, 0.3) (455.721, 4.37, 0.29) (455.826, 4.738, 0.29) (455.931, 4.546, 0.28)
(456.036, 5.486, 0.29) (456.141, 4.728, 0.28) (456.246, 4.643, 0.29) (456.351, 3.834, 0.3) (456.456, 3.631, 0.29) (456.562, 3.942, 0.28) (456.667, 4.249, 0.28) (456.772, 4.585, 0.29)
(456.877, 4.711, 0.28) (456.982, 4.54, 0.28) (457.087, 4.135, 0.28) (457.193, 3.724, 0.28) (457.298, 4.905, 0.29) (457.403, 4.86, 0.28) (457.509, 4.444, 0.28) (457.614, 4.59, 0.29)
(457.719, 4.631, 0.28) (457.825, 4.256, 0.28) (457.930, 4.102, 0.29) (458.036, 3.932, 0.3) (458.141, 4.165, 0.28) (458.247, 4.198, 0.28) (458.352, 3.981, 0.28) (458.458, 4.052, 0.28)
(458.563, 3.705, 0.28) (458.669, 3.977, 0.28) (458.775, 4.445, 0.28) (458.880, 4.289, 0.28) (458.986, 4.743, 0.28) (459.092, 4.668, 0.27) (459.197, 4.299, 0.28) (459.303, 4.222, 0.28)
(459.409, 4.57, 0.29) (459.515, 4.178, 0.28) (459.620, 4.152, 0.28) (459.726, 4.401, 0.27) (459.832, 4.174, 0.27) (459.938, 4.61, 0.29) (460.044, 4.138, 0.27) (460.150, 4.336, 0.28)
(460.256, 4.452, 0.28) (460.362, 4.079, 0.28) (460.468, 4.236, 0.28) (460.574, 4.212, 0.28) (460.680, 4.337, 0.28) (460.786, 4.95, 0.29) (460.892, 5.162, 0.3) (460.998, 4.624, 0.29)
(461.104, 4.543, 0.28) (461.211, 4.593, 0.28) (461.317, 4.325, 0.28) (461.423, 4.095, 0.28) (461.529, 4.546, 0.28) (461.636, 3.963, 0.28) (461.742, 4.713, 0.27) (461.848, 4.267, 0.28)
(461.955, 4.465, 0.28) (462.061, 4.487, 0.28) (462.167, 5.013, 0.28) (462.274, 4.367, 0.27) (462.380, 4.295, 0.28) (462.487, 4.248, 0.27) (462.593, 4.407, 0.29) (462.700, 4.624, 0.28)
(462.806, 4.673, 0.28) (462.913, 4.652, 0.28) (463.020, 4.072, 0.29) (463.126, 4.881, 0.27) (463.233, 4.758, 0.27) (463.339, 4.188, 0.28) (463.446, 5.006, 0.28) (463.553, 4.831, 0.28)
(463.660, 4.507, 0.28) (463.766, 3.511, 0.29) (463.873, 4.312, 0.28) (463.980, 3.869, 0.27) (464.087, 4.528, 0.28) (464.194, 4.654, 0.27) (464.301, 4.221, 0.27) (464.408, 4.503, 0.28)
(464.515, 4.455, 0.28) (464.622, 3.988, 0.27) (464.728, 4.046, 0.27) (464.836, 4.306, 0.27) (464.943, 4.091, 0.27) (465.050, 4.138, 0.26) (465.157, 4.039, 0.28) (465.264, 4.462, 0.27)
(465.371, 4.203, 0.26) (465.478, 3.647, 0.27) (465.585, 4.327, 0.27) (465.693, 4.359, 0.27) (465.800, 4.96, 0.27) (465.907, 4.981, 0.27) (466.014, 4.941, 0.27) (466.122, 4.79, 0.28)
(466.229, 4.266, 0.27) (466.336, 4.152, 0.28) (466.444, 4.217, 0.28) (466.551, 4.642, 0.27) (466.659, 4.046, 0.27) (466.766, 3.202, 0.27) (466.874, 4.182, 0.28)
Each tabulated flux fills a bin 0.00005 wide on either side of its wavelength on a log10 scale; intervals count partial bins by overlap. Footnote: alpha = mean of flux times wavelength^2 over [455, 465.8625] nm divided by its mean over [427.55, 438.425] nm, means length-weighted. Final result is 1.55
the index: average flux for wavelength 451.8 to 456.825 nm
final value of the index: 4.2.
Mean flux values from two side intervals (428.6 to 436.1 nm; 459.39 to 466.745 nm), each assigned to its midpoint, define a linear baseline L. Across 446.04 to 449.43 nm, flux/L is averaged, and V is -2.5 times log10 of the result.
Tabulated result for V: -0.071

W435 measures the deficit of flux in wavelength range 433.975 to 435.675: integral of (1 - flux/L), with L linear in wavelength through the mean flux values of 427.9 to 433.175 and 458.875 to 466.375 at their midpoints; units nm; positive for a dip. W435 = -0.19 nm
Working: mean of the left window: 2.88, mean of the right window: 4.41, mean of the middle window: 3.43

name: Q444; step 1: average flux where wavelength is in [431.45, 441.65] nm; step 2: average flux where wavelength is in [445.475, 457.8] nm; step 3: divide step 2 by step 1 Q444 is 1.20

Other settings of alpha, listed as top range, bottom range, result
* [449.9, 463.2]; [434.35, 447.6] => 1.31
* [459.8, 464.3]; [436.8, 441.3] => 1.53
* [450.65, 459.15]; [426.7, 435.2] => 1.55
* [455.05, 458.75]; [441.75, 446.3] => 1.26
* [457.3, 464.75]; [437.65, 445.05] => 1.38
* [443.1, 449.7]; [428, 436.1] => 1.30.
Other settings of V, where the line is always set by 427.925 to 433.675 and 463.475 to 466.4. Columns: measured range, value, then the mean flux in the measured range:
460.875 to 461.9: -0.06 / 4.46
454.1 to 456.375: -0.12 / 4.44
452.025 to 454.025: -0.02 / 3.97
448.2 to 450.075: -0.13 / 4.19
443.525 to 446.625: -0.02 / 3.63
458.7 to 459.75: -0.07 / 4.39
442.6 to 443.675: 0.00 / 3.51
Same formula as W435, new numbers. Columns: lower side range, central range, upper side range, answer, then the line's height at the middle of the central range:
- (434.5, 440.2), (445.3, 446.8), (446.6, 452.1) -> 0.24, 4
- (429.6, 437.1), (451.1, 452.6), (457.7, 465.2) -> -0.07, 4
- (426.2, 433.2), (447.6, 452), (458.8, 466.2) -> -0.48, 3.82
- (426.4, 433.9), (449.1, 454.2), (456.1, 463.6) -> -0.19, 4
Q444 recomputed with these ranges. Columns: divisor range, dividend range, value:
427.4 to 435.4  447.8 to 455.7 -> 1.35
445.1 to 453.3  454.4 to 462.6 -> 1.09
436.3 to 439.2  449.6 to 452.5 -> 1.35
